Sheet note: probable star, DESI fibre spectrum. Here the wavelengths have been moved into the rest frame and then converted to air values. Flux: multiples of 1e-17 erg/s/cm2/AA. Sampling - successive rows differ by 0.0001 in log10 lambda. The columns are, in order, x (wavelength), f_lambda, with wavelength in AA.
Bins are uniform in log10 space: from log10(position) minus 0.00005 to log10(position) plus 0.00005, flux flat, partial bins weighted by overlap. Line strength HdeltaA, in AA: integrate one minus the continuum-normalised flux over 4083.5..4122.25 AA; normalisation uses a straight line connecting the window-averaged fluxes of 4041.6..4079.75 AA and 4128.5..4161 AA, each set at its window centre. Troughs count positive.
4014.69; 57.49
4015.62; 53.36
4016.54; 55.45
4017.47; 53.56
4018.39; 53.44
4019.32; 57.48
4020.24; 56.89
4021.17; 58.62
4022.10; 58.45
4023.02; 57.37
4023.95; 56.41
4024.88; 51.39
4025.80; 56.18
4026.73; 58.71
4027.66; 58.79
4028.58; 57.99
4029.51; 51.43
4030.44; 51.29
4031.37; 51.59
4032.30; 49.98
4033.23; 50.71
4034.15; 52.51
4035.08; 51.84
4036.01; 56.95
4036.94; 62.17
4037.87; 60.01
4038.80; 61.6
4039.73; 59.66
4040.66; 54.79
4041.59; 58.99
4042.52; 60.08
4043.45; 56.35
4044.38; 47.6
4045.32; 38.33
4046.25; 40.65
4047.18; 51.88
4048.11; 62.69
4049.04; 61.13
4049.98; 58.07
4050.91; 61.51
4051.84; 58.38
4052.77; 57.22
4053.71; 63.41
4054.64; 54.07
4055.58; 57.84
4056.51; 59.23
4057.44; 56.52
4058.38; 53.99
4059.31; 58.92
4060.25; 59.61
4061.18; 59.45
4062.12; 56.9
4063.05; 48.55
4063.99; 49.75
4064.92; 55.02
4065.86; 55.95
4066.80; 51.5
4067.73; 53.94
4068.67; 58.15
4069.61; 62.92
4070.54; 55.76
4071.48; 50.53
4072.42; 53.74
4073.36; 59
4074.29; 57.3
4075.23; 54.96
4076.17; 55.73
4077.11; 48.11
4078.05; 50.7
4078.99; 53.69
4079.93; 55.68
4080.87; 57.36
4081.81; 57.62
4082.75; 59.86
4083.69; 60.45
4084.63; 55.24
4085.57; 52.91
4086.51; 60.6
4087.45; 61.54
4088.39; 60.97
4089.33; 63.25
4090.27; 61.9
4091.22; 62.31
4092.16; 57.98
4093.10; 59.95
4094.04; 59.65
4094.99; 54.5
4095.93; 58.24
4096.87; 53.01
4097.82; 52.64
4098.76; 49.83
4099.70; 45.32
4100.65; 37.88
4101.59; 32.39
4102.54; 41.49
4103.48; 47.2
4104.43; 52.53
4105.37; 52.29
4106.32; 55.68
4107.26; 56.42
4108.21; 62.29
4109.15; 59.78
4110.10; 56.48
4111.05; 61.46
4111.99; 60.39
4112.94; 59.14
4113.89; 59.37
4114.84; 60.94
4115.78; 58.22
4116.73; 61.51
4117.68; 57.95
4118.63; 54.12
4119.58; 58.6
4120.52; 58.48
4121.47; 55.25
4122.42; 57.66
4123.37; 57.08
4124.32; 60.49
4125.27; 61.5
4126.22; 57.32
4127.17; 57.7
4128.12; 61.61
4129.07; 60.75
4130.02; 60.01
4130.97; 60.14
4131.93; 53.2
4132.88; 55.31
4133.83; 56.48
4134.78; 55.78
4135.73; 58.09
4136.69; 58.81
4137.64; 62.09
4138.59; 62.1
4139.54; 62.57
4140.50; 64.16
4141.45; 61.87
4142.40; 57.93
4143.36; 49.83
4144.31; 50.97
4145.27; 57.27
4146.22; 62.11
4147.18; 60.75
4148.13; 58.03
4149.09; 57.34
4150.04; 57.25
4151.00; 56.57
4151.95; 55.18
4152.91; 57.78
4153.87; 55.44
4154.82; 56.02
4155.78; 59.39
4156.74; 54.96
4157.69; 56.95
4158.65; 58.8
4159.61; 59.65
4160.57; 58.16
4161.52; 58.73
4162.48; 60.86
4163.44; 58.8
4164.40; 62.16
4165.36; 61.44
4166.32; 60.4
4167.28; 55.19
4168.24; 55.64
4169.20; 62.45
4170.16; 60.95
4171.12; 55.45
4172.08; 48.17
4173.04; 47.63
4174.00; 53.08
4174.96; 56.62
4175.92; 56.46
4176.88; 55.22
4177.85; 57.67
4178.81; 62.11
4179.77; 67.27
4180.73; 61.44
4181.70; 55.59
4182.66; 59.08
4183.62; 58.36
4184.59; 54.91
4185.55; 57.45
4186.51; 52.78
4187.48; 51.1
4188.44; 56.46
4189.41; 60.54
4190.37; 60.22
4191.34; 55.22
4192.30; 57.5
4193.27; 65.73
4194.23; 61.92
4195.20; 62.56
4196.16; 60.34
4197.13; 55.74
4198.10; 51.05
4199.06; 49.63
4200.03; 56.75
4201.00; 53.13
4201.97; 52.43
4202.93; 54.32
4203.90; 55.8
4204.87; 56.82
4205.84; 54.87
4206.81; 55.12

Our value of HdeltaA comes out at 0.5 AA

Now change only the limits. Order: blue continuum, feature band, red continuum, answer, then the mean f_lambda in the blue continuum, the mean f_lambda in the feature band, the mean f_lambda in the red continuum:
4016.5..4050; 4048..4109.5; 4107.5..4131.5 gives 1.7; 55.1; 55.6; 59.1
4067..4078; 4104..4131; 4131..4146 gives -0.7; 55.2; 58.5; 57.9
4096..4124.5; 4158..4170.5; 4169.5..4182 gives -0.7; 54.5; 59.4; 56.8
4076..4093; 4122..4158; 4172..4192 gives -0.6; 57.6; 58.1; 56.7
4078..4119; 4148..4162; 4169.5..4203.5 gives -0.2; 55.8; 57.3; 56.7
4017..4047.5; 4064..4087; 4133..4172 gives 0.1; 54.7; 55.6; 58.2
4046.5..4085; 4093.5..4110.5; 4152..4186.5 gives 1.6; 56.3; 51.5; 57.6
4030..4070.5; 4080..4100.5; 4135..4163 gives -0.1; 55.6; 57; 58.2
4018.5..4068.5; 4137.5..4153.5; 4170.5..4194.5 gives -0.5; 55.7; 58.4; 57.1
